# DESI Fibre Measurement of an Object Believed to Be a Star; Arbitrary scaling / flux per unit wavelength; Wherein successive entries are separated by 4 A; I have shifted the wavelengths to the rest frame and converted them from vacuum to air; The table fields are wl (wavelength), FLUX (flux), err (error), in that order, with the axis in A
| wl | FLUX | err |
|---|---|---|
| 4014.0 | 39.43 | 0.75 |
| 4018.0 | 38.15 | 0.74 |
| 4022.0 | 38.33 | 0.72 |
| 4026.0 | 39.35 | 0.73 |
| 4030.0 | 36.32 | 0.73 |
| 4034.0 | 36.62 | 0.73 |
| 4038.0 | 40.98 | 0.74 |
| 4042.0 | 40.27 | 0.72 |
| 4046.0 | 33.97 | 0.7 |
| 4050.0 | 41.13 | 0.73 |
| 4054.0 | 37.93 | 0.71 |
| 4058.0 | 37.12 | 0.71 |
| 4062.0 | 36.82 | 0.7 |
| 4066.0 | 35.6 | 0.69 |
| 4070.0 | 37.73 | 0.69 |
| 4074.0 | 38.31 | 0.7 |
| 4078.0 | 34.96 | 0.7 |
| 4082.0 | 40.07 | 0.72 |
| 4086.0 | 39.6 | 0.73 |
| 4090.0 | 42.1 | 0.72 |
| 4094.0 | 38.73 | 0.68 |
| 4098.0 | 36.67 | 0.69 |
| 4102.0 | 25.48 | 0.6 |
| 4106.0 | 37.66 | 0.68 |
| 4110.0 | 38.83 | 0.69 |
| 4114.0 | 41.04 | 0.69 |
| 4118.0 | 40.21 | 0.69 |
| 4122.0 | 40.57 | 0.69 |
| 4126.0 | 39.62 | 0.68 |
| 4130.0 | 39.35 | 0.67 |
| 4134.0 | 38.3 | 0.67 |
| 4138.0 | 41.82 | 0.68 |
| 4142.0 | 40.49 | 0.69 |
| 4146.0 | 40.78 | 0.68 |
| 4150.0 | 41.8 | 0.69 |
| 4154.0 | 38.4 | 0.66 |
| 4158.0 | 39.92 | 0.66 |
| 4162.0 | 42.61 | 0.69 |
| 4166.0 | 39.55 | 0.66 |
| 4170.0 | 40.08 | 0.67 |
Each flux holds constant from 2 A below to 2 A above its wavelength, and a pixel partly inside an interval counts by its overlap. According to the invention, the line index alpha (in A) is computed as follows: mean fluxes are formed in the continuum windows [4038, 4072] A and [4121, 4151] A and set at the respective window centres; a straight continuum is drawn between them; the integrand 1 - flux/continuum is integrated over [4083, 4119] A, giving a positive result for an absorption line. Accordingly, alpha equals 1.27 A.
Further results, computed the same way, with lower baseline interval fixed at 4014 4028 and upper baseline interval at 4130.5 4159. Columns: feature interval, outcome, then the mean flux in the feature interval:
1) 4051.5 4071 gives 1.0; 37.1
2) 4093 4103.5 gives 1.6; 33.5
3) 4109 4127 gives -0.1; 40.1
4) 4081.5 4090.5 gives -0.2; 40.4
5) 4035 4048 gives 0.2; 38.3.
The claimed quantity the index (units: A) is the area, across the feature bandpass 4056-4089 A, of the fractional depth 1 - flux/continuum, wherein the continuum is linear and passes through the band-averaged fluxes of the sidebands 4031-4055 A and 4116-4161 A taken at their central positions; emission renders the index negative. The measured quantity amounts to 1.1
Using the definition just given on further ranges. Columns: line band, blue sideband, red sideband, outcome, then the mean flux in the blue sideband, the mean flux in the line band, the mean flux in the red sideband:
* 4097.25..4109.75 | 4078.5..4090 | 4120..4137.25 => 1.9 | 39.6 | 33.7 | 39.6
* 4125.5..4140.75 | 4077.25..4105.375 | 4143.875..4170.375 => -0.3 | 36.9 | 39.8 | 40.5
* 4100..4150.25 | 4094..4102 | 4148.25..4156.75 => -2.1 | 34.4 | 38.8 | 40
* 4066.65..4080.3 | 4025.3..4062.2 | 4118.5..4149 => 0.6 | 38.1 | 36.9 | 40.2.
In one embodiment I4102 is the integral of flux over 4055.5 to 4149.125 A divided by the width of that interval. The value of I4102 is 38.4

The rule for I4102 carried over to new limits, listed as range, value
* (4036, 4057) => 38.8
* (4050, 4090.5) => 38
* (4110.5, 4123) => 40.4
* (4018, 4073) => 37.9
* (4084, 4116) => 37.5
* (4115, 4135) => 39.7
